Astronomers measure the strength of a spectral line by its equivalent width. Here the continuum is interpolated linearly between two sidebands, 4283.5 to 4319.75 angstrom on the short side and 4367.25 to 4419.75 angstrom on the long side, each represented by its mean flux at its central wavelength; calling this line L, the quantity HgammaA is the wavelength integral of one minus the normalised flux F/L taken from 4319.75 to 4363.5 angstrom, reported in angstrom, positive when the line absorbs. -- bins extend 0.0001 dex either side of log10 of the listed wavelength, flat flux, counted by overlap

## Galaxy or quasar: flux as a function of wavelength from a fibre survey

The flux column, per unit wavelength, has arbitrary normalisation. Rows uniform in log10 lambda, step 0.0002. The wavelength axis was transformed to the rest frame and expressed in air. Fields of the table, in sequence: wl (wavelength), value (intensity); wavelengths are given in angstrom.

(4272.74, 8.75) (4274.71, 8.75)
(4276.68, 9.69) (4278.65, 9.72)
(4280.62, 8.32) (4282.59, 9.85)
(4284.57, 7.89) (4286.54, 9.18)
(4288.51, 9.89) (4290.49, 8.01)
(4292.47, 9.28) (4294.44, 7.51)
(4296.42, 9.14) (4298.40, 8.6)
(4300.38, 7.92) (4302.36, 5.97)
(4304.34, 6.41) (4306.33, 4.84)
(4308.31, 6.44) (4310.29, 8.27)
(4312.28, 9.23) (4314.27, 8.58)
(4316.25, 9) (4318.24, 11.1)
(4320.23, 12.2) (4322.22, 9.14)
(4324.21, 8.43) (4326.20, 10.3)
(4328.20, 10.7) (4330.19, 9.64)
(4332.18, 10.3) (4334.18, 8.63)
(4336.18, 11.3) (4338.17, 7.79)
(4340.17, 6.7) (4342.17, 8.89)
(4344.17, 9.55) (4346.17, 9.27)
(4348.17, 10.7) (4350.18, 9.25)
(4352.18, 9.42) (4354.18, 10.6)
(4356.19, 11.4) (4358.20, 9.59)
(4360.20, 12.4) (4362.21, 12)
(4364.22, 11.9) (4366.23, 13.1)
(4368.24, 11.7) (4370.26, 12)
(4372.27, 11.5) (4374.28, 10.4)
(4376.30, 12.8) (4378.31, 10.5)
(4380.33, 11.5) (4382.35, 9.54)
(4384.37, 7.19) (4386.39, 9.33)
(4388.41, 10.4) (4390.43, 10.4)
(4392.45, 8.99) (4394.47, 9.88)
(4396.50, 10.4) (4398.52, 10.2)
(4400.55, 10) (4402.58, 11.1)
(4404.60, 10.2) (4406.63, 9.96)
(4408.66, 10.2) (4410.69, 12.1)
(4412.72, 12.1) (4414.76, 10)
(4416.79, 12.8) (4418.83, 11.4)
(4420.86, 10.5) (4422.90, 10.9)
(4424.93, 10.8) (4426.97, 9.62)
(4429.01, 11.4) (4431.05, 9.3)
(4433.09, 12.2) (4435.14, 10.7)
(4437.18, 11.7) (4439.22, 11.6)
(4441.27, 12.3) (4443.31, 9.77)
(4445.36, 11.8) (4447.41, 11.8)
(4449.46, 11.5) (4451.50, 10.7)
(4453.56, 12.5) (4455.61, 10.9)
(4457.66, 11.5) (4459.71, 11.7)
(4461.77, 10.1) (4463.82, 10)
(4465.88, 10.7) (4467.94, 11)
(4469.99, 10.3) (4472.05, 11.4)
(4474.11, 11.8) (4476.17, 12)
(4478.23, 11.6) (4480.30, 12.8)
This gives -2.9 angstrom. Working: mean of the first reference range 8.24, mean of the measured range 9.91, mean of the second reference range 10.6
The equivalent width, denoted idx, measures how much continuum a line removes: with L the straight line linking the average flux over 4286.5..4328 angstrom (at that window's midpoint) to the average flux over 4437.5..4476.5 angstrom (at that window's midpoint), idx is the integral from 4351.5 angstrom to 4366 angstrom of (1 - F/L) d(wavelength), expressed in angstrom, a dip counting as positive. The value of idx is -2.6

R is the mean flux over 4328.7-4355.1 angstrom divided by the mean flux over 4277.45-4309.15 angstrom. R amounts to 1.2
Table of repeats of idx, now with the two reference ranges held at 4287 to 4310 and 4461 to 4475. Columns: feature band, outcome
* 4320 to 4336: -3.2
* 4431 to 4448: -1.8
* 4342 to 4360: -2.8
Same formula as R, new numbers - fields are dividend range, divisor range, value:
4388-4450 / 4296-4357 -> 1.20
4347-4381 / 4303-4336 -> 1.25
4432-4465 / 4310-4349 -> 1.19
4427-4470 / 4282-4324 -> 1.31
